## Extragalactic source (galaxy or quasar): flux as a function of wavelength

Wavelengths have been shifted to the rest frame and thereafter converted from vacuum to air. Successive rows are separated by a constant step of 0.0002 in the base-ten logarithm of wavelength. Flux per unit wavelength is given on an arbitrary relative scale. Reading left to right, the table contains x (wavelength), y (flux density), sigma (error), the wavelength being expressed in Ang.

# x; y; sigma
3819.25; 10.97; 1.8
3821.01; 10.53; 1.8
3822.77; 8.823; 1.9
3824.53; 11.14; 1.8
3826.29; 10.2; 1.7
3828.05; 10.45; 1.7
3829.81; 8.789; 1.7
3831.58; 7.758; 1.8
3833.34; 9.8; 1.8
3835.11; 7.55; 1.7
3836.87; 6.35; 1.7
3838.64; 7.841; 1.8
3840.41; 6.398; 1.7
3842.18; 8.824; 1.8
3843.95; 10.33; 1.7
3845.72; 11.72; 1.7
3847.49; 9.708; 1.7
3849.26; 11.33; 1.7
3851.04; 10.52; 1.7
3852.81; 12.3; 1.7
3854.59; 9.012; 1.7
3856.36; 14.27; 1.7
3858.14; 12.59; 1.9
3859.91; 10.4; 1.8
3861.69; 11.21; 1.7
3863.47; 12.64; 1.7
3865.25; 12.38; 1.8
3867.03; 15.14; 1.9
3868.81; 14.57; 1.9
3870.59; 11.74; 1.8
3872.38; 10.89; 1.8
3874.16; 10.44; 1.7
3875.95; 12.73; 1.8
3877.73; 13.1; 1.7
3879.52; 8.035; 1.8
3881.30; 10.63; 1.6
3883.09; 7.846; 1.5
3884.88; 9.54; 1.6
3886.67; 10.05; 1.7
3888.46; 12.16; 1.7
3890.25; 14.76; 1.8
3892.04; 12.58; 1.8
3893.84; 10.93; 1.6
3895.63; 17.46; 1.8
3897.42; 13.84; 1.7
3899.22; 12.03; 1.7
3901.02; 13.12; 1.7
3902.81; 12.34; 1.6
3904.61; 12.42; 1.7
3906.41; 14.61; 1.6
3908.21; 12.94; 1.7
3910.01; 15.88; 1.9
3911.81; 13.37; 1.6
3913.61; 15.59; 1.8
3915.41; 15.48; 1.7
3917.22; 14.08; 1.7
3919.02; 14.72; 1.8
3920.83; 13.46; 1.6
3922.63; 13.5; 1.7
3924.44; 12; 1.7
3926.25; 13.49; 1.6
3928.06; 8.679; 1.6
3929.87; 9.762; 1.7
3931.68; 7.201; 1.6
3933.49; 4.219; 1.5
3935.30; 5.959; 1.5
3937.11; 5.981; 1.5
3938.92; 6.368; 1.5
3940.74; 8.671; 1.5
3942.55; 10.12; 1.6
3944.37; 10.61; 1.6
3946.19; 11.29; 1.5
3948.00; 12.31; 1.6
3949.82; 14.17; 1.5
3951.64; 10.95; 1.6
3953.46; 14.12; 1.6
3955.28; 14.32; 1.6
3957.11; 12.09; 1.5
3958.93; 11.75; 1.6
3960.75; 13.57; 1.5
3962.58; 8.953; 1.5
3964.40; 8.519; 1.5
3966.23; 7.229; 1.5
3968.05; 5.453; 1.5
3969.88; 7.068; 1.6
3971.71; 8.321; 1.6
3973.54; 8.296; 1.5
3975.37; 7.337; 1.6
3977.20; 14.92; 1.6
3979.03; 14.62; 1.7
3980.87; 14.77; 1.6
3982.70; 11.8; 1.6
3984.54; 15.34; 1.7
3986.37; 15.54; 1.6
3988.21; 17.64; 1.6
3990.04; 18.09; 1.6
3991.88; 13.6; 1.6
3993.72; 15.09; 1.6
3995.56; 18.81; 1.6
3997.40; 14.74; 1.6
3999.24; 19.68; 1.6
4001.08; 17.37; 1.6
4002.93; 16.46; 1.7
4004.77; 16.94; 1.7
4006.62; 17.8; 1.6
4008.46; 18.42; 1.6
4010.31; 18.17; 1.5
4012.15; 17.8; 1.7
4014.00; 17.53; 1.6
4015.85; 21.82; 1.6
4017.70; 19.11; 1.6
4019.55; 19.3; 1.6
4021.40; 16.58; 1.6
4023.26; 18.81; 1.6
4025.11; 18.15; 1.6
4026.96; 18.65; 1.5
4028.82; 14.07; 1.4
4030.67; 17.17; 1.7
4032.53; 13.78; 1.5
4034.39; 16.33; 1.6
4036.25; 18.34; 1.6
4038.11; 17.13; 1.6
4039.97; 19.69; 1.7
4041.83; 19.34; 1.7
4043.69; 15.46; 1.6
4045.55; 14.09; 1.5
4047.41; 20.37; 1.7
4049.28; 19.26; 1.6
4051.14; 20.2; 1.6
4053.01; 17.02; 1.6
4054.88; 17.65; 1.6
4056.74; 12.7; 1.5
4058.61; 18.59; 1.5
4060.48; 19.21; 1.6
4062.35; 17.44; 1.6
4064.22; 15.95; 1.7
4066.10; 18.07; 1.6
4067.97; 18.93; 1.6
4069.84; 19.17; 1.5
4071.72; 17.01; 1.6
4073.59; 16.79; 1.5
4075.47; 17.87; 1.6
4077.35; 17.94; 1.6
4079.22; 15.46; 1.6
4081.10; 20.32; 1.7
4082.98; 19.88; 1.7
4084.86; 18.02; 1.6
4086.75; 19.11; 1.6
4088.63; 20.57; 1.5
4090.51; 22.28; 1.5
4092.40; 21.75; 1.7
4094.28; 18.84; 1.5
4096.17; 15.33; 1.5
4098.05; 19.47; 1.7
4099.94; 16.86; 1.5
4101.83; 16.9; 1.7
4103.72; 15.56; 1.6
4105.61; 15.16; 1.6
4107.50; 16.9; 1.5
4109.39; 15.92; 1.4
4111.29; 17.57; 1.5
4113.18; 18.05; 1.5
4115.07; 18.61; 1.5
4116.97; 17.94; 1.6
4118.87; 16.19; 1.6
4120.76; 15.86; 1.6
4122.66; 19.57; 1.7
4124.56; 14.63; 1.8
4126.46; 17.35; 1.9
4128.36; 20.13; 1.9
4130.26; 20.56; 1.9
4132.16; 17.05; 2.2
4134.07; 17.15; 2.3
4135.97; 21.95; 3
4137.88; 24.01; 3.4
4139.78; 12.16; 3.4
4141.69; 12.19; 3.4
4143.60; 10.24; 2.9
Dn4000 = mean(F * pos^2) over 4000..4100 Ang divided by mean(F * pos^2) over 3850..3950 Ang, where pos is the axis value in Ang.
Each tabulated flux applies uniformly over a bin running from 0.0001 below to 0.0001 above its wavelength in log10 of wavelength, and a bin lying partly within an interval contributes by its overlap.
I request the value 1.7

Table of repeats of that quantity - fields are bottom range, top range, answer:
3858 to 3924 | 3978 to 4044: 1.43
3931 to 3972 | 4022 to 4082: 1.93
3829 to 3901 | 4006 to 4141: 1.80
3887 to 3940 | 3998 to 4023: 1.60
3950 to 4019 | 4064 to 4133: 1.33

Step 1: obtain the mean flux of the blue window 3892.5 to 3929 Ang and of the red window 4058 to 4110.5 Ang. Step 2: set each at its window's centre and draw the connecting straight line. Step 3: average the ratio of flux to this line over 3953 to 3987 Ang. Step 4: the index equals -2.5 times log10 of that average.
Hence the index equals 0.32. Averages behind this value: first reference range 13.5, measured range 11.2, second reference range 18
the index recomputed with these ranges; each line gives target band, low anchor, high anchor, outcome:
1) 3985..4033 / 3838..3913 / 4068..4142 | -0.132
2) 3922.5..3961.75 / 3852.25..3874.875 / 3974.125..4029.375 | 0.372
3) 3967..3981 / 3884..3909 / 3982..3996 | 0.480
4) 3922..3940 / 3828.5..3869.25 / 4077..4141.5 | 0.427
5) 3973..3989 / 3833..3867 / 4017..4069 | 0.139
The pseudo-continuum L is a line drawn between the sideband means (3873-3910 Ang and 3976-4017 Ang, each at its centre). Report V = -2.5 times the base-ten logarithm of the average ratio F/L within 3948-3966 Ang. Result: 0.25 mag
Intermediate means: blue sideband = 12.2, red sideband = 16.6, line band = 11.9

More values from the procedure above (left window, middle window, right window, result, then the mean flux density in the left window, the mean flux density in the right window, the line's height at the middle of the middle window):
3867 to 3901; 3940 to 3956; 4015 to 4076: 0.201 mag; 12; 17.7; 14.2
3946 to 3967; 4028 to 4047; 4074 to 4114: -0.084 mag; 11.6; 18.1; 15.4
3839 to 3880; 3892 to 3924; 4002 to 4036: -0.047 mag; 11.3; 17.6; 13.2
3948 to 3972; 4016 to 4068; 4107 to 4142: -0.240 mag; 10.6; 17.7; 14.1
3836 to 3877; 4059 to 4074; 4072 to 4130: -0.059 mag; 11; 17.9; 16.9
